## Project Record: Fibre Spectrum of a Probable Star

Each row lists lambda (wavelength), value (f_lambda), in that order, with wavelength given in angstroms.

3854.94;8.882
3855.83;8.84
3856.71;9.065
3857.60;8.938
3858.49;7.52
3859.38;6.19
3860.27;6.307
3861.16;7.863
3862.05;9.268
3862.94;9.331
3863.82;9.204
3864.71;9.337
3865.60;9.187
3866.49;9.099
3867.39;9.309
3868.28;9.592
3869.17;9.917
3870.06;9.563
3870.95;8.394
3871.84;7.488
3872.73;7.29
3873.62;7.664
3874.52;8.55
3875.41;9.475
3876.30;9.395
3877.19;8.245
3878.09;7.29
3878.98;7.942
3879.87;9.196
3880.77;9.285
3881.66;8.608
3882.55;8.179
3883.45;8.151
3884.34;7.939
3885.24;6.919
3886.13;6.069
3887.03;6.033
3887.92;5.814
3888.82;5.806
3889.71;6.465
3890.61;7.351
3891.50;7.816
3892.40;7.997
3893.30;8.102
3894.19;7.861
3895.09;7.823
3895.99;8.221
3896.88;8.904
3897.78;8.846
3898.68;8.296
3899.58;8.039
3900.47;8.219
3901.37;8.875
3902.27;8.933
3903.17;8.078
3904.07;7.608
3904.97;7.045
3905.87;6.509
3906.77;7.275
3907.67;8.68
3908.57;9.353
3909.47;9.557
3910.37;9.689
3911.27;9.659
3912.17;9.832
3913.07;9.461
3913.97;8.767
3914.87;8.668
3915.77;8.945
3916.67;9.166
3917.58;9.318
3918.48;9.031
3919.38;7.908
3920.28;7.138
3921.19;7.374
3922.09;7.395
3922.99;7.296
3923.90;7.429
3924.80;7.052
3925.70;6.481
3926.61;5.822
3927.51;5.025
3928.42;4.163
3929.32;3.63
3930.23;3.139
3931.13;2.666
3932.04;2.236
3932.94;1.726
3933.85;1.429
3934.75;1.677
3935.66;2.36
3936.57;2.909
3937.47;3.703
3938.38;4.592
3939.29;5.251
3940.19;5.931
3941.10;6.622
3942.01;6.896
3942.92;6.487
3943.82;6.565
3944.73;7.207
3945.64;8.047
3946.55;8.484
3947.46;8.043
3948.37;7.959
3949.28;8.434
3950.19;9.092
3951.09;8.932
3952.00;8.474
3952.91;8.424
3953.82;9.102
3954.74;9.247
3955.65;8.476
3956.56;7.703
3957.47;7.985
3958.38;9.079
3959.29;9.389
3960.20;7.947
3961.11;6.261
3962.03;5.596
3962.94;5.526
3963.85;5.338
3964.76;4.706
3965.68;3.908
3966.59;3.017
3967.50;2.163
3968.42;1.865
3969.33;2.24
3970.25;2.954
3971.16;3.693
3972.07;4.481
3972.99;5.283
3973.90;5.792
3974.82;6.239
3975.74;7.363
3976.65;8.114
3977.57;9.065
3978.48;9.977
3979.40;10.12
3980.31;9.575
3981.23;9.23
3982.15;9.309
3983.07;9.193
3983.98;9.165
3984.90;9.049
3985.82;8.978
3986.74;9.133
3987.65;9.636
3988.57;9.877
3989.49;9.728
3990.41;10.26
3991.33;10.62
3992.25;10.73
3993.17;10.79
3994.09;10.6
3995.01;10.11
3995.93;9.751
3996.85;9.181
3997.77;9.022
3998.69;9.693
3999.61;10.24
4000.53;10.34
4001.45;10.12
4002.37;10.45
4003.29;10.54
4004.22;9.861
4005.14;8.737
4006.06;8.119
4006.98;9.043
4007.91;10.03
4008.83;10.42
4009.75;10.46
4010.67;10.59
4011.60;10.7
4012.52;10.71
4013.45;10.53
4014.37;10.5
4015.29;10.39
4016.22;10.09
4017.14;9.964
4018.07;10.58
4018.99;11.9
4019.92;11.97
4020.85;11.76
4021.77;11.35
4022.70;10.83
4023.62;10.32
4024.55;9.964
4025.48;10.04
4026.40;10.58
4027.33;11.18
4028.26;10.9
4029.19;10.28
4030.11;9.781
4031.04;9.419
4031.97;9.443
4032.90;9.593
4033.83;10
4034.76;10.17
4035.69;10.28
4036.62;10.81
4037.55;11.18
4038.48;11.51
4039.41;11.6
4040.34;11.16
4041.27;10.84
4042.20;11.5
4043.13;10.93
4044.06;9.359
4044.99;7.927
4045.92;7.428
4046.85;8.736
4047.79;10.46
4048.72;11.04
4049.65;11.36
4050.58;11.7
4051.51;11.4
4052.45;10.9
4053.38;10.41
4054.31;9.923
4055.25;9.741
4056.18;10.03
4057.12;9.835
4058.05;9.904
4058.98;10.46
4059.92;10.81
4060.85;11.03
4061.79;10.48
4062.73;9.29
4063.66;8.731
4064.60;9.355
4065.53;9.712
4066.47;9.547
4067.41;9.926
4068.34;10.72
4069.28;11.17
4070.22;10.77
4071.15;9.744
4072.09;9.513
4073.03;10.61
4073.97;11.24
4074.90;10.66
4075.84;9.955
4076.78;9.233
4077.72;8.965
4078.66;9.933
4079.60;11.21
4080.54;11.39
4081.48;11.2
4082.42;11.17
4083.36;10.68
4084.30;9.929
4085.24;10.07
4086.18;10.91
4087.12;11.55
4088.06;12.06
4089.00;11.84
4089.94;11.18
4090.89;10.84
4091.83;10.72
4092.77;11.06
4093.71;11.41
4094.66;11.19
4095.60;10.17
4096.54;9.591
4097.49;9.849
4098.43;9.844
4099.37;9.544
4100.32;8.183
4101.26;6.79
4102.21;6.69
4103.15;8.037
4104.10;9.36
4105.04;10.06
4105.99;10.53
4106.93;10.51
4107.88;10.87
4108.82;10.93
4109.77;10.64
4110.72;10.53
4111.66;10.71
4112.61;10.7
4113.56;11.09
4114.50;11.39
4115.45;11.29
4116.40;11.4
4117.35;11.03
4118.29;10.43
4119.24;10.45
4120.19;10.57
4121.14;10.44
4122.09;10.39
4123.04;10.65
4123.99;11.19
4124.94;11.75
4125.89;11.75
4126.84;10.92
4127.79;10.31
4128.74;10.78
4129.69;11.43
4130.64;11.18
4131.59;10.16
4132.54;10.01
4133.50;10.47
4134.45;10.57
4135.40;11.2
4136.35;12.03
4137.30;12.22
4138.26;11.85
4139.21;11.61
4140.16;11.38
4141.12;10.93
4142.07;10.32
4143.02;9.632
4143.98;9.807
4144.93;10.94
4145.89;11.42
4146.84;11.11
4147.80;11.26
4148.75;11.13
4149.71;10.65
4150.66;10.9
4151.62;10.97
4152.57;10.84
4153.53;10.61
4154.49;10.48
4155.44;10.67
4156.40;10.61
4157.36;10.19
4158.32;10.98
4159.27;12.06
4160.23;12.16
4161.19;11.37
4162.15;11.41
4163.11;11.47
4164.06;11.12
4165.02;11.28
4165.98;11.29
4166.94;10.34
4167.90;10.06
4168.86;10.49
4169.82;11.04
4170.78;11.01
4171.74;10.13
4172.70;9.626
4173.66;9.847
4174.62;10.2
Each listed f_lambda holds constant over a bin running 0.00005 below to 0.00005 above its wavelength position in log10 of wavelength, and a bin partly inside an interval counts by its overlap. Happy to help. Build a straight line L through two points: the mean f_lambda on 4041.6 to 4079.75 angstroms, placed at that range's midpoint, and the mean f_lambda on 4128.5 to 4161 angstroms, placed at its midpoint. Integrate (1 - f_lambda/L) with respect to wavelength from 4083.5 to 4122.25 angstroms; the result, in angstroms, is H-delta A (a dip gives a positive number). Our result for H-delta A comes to 0.68 angstroms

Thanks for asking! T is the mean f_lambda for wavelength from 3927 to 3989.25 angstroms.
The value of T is 6.43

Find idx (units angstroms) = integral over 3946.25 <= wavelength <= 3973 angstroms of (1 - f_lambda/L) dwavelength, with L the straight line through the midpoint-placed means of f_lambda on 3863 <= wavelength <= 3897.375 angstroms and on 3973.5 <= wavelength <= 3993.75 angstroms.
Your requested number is 7.4 angstroms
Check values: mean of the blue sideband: 8.16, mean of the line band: 6.46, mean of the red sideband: 9.19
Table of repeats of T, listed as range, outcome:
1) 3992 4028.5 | 10.3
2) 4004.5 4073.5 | 10.3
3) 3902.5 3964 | 6.96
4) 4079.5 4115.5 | 10.4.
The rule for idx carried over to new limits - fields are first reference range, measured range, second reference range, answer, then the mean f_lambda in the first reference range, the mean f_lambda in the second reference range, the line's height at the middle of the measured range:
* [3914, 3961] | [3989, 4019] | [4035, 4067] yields -4.6 angstroms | 6.65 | 10.3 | 8.77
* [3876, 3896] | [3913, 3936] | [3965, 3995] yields 5.1 angstroms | 7.65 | 7.59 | 7.62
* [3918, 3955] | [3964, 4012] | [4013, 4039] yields 2.5 angstroms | 6.12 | 10.5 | 8.67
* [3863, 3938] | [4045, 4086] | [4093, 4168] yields -2.0 angstroms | 7.42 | 10.7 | 9.75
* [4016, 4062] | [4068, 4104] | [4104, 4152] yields 1.5 angstroms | 10.5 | 10.9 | 10.7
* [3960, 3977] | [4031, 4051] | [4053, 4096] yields -3.8 angstroms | 4.8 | 10.4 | 8.66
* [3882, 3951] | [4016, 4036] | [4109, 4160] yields -3.4 angstroms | 7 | 10.9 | 8.97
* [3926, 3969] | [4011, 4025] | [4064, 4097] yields -4.1 angstroms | 5.81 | 10.5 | 8.32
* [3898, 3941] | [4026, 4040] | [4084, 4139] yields -2.3 angstroms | 6.67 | 10.6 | 8.98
